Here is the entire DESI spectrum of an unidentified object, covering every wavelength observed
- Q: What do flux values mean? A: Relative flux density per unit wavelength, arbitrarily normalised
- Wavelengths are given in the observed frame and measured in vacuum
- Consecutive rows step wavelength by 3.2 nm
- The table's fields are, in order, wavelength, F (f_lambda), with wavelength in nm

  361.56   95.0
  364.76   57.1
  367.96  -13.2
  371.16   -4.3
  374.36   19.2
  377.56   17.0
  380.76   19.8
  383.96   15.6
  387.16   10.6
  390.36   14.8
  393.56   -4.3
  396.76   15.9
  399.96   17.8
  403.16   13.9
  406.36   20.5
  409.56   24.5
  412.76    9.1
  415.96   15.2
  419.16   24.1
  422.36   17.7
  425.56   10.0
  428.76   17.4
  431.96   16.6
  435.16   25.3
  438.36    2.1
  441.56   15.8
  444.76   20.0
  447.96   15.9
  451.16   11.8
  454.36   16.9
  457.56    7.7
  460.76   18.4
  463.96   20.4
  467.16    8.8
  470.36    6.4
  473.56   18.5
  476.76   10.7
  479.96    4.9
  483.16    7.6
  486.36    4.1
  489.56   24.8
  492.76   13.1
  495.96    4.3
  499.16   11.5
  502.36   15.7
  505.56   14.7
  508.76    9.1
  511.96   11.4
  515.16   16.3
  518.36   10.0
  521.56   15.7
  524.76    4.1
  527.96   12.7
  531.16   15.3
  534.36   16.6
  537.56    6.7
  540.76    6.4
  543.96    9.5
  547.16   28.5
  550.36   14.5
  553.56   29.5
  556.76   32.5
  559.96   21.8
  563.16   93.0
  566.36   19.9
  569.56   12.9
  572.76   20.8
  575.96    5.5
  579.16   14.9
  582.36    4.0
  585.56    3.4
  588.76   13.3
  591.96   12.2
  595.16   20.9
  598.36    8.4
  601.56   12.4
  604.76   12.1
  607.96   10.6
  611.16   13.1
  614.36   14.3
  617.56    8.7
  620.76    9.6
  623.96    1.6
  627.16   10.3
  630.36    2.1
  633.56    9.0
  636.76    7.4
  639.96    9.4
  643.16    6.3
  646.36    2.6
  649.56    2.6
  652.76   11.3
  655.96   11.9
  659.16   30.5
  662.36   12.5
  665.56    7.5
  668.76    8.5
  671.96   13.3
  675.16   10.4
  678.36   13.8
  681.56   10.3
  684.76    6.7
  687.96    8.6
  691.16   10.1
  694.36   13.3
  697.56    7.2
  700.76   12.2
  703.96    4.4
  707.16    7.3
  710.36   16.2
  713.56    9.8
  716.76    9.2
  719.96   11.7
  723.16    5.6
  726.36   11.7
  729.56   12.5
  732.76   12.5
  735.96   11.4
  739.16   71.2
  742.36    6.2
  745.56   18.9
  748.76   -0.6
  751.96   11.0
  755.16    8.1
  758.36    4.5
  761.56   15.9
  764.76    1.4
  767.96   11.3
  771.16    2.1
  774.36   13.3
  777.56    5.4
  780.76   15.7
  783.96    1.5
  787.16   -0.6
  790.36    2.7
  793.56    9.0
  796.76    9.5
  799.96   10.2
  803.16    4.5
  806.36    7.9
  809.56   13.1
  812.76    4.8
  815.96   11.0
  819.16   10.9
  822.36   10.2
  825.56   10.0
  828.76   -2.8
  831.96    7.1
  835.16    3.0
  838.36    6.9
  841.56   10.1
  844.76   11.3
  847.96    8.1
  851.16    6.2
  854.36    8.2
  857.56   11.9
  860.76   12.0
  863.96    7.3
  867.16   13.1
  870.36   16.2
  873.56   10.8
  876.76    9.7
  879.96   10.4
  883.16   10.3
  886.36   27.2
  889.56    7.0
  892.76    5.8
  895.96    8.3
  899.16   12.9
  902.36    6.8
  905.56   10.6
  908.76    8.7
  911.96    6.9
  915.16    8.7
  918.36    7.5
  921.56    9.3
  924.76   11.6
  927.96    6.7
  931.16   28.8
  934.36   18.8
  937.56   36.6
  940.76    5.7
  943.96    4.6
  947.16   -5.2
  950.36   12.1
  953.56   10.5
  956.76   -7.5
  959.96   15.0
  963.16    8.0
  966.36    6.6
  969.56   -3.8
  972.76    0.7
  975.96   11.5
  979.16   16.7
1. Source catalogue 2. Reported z 0.125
